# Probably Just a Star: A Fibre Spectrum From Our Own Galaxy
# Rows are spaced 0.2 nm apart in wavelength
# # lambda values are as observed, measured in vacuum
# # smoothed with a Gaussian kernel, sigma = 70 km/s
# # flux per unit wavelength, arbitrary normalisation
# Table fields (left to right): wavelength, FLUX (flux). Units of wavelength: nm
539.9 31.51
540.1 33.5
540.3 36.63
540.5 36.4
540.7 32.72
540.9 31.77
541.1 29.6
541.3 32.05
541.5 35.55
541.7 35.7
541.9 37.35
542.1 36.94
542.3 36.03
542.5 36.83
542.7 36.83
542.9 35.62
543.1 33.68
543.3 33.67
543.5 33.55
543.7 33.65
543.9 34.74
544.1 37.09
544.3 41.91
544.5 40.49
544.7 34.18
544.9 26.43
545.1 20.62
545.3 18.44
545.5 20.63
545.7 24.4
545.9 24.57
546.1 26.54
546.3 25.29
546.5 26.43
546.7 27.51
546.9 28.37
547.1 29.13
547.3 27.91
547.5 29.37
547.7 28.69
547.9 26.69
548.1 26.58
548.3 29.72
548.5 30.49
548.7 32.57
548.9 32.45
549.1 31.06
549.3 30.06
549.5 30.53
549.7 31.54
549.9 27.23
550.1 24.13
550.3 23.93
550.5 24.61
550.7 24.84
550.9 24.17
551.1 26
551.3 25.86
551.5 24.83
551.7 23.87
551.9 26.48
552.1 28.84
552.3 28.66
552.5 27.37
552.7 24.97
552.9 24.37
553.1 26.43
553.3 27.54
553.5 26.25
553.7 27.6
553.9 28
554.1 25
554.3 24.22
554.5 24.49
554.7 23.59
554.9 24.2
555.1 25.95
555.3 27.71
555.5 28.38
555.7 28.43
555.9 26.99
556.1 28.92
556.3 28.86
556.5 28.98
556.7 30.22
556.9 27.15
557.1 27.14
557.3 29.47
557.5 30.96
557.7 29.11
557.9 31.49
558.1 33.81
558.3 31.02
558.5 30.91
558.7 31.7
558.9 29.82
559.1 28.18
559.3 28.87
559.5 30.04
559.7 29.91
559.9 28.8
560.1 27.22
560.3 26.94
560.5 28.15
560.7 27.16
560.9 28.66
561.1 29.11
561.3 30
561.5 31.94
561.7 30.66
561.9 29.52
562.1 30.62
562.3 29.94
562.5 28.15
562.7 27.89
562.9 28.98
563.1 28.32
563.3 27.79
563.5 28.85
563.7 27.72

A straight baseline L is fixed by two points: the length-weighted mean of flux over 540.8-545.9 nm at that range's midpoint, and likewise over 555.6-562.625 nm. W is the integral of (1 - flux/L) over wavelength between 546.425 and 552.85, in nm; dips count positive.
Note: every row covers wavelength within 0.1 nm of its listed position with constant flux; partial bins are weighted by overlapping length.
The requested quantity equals 0.75 nm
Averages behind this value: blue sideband 32.6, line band 27.6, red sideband 29.4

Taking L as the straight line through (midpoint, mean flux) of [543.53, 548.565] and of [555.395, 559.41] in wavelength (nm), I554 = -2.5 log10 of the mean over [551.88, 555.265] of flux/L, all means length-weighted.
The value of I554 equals 0.12 mag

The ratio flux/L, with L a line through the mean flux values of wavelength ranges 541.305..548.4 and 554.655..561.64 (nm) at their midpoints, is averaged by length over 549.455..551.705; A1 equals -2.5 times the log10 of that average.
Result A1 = 0.16 mag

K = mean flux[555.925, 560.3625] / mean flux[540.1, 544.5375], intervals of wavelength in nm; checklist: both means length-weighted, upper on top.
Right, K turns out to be 0.84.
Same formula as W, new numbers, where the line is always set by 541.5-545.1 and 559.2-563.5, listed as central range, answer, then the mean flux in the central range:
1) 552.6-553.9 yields 0.22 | 26.3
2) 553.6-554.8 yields 0.23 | 25.5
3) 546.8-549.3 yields 0.30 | 29.4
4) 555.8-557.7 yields 0.11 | 28.8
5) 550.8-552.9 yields 0.40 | 26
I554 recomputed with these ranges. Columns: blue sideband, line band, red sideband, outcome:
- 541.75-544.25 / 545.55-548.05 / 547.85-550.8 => 0.16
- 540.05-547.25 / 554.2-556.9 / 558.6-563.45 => 0.11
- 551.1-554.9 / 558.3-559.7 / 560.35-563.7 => -0.07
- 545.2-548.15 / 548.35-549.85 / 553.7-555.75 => -0.19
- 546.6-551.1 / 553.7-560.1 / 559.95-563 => 0.01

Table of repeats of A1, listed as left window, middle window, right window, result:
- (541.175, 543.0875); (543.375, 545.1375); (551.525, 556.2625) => -0.001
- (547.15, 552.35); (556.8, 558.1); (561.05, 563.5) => -0.030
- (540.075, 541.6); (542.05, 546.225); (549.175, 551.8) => -0.017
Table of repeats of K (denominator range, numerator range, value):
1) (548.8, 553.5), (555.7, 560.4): 1.09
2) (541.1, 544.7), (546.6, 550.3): 0.81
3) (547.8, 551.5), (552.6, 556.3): 0.95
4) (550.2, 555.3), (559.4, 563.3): 1.13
